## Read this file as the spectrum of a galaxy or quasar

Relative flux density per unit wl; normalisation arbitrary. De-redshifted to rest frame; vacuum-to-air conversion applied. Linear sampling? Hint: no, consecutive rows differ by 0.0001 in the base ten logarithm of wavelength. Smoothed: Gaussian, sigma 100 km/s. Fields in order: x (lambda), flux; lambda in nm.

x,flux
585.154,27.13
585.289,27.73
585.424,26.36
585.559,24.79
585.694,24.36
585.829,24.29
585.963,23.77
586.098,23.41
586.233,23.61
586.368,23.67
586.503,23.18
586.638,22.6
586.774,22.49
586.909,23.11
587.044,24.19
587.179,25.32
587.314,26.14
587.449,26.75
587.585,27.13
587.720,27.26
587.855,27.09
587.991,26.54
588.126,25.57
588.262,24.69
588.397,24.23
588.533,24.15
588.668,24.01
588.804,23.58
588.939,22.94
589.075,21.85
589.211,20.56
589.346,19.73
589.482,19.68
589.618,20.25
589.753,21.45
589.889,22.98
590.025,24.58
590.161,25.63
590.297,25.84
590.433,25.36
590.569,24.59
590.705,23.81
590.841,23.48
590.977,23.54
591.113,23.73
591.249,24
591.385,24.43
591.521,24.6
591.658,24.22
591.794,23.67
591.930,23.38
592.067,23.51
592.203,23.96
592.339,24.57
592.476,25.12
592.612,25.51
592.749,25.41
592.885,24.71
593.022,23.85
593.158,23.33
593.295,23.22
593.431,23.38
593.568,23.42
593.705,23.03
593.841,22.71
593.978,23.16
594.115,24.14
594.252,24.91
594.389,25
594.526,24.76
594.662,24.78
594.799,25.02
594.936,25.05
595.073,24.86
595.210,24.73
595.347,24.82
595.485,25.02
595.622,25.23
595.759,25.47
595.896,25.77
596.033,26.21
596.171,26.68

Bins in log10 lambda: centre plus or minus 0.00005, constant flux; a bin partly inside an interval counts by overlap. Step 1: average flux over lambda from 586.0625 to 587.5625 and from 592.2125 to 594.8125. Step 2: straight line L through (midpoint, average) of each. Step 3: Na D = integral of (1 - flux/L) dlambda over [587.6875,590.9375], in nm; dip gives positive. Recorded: 0.06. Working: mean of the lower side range 24.1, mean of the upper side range 24.2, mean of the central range 23.7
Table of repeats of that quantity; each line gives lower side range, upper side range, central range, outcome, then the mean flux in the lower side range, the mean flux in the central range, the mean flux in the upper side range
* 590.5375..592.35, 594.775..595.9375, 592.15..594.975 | 0.04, 23.9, 24.2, 25.1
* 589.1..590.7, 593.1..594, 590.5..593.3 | -0.14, 22.8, 24.1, 23.2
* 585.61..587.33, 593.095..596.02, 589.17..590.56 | 0.08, 23.8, 22.7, 24.4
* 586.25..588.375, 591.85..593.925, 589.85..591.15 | 0.00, 25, 24.4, 23.9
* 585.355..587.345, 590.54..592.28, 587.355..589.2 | -0.07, 24.1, 24.9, 23.9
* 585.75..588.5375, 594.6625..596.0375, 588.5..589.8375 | 0.17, 24.7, 21.8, 25.1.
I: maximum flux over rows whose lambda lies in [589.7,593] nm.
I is 25.84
